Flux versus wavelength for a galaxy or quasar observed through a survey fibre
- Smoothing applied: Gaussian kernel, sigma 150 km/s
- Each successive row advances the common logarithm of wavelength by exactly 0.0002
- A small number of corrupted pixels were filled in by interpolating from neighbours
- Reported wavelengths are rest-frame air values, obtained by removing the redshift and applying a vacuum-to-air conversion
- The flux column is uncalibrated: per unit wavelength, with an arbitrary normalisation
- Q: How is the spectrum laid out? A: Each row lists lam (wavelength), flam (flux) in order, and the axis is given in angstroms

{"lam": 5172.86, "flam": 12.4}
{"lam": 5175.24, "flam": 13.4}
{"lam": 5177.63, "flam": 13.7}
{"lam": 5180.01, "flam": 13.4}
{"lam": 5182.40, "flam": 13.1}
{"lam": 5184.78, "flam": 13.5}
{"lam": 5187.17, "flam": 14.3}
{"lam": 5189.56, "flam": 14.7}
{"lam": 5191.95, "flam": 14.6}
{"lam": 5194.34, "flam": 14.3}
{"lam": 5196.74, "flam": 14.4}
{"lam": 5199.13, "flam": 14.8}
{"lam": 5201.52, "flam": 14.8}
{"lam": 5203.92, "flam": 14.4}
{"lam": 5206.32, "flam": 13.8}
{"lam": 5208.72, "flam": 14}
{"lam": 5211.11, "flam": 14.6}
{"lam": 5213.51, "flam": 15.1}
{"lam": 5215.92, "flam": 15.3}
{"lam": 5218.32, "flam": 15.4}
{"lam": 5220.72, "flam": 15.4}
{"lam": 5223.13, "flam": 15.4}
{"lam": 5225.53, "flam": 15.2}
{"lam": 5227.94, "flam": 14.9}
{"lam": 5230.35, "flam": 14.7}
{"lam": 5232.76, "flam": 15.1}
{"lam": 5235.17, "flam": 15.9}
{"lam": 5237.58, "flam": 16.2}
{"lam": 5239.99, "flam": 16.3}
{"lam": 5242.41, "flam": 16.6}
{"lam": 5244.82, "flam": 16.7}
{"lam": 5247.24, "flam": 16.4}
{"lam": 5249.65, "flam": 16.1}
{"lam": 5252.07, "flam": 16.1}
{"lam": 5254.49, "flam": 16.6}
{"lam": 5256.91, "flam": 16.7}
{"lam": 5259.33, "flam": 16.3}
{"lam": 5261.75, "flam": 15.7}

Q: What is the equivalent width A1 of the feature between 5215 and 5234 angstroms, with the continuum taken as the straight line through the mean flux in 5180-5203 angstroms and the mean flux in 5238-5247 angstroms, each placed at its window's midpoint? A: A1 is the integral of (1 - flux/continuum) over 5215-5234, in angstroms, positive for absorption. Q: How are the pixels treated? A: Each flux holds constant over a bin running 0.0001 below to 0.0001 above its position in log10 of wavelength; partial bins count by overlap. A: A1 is 0.6 angstroms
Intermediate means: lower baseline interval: 14.2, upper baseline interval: 16.5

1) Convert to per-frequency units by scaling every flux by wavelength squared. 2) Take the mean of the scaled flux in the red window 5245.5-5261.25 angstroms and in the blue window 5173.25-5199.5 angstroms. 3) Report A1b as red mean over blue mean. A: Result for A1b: 1.2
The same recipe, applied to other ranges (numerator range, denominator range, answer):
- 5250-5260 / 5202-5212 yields 1.17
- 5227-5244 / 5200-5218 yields 1.09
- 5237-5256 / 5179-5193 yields 1.20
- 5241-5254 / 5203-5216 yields 1.15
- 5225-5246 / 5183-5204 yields 1.11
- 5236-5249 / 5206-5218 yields 1.13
